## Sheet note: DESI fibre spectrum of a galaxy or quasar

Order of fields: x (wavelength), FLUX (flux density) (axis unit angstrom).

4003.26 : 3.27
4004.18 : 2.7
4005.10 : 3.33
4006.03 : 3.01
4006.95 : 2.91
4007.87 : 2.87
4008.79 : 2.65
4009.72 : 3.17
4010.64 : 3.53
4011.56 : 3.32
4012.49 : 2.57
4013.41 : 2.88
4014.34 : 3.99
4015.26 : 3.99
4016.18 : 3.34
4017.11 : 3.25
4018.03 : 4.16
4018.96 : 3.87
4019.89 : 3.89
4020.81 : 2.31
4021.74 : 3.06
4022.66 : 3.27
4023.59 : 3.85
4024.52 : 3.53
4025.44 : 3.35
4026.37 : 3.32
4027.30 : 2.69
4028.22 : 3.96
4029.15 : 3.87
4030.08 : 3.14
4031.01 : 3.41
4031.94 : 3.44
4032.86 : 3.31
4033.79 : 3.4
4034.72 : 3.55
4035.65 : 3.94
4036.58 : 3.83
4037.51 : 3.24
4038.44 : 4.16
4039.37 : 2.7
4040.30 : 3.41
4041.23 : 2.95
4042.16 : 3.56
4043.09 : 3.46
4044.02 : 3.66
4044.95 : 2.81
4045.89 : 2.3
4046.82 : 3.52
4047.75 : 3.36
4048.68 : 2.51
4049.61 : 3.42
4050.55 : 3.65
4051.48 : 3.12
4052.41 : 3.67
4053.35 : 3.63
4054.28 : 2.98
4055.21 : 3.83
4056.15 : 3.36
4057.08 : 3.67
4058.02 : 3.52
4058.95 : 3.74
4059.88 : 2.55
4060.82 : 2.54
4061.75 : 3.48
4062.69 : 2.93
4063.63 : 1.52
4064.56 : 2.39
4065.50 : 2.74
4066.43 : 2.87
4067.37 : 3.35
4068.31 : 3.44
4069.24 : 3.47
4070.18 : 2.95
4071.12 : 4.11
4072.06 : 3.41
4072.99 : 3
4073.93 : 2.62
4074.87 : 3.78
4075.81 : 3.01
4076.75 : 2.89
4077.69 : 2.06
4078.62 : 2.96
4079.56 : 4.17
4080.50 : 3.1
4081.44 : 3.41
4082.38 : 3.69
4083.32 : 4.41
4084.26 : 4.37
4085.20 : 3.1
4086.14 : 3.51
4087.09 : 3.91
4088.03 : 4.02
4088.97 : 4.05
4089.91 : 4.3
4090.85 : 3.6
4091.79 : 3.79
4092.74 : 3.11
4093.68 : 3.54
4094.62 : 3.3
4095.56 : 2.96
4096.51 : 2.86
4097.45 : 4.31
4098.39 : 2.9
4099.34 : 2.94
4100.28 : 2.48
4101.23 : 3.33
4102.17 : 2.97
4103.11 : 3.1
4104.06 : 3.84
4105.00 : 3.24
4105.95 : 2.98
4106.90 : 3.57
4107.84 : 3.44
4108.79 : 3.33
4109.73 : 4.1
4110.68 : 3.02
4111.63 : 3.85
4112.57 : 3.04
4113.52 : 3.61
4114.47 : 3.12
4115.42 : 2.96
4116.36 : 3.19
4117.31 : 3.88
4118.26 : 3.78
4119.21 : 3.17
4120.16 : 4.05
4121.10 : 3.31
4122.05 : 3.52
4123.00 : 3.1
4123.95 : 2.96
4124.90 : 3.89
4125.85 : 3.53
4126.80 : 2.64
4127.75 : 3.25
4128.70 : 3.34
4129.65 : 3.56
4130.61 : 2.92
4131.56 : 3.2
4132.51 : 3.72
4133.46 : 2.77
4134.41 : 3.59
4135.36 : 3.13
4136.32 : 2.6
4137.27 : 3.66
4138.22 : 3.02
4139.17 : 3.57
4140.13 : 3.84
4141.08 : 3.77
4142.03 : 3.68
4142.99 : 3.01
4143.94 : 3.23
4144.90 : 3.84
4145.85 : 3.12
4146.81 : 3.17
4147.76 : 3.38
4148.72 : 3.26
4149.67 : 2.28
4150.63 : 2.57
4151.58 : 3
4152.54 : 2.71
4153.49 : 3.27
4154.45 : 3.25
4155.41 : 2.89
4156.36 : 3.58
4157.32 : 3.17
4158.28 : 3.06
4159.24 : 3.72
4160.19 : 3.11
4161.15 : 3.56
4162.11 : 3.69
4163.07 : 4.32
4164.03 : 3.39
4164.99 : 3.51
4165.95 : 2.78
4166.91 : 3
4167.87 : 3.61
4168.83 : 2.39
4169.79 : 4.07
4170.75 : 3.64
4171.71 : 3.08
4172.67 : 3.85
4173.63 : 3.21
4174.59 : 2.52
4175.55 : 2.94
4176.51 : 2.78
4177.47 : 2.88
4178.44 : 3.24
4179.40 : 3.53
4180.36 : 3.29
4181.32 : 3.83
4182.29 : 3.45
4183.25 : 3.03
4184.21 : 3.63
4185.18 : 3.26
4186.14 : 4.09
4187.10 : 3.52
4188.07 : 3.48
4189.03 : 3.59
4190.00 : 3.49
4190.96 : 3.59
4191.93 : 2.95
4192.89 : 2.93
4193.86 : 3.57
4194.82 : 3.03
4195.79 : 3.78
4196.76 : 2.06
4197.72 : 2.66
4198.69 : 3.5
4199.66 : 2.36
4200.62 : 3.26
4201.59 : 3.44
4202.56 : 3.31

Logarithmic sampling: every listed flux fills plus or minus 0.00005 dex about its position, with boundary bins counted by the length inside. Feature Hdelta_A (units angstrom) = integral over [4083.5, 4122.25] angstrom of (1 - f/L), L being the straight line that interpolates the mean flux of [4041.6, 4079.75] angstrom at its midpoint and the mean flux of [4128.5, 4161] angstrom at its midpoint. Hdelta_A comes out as -3.1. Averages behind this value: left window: 3.16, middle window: 3.46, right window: 3.24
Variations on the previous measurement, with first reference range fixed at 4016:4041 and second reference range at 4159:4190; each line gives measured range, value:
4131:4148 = 0.2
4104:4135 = 0.3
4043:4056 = 0.6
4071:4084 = 0.4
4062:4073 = 1.3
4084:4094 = -1.0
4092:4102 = 0.7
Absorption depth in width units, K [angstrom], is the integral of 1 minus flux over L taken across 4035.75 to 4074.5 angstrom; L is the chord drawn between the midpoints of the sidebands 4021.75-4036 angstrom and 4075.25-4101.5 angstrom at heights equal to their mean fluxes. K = 2.59 angstrom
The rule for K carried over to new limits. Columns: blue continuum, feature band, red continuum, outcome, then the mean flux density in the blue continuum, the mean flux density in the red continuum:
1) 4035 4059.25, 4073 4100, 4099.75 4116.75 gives -0.9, 3.38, 3.29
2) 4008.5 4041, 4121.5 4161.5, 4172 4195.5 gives 1.2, 3.41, 3.32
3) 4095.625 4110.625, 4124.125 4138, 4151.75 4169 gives 0.1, 3.28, 3.29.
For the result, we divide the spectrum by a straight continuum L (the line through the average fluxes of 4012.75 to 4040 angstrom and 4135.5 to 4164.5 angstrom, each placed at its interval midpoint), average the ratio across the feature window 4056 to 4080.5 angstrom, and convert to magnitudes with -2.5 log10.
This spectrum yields 0.10 mag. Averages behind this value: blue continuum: 3.47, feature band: 3.09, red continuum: 3.29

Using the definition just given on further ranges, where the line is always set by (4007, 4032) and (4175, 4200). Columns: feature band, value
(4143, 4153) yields 0.08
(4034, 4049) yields 0.01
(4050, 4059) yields -0.06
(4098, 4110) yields 0.02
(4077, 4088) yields -0.07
